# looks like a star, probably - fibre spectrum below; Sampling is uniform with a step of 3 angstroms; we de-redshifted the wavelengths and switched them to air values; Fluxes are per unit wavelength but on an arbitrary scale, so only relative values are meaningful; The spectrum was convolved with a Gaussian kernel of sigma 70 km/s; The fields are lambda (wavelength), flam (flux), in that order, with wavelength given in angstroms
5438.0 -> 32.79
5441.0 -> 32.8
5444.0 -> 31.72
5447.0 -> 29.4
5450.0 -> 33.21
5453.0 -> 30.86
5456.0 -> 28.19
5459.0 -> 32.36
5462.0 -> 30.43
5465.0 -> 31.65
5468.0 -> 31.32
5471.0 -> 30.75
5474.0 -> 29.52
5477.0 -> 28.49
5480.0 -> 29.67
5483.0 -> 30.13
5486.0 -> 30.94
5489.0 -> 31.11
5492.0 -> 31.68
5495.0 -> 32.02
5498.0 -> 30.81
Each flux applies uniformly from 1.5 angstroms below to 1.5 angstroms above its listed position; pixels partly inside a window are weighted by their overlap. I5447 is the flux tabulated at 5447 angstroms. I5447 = 29.4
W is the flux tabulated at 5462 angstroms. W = 30.43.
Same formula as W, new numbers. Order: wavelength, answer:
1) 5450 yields 33.21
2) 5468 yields 31.32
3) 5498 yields 30.81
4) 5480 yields 29.67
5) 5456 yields 28.19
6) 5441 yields 32.8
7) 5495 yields 32.02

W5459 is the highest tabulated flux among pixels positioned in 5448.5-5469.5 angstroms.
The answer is 33.21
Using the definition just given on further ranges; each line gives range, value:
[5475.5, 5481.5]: 29.67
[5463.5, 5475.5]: 31.65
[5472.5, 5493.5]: 31.68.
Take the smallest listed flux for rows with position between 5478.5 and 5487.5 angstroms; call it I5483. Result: 29.67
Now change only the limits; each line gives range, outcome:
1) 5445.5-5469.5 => 28.19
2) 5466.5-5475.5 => 29.52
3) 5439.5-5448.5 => 29.4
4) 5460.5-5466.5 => 30.43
